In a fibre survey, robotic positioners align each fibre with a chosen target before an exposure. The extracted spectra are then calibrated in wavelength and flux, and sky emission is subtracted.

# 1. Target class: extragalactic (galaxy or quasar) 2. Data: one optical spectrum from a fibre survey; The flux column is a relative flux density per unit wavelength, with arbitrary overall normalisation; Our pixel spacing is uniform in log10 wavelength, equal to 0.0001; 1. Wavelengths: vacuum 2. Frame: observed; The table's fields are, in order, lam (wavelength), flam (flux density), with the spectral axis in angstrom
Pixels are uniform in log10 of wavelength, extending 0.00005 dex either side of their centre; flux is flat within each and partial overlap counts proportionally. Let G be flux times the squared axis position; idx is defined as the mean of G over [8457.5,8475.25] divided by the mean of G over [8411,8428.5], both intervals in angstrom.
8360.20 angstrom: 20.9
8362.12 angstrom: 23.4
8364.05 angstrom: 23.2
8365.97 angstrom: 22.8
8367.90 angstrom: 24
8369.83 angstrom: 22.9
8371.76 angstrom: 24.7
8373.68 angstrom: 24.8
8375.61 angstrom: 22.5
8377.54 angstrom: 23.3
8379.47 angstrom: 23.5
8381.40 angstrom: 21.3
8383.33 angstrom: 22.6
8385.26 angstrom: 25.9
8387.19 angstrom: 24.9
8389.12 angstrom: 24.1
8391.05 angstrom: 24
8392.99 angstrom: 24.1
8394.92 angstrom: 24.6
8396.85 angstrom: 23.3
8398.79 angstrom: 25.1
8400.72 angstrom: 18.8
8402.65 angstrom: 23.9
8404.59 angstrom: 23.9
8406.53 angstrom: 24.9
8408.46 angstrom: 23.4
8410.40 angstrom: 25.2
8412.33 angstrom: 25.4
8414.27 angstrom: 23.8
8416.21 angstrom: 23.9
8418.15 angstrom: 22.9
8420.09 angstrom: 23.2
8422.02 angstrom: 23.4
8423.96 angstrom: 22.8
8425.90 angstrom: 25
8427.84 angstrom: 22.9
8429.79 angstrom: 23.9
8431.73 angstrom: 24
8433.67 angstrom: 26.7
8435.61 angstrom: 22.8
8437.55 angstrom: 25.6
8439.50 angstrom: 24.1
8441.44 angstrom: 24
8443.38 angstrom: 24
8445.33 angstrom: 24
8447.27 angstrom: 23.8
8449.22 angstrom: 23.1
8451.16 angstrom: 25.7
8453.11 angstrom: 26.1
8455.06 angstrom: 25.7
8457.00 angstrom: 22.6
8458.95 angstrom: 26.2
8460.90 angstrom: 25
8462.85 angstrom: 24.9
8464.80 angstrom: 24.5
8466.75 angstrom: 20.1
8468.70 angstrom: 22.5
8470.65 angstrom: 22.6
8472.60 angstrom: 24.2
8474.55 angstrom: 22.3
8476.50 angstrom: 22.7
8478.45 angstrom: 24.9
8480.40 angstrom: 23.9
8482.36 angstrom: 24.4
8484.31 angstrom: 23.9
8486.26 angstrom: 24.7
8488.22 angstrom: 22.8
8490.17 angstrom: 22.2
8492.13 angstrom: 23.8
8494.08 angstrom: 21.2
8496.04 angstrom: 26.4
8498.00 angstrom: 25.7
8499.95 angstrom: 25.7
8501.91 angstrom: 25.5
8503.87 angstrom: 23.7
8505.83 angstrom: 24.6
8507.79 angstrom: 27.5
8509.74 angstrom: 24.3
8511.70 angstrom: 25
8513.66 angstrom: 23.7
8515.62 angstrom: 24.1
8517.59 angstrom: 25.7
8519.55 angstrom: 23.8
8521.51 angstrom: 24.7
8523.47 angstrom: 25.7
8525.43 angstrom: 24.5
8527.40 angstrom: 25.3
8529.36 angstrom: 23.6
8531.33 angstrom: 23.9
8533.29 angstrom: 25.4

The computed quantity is 1.0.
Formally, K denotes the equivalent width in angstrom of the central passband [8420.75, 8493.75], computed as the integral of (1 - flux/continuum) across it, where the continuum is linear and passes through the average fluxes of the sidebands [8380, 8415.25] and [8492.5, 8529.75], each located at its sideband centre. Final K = 1.3 angstrom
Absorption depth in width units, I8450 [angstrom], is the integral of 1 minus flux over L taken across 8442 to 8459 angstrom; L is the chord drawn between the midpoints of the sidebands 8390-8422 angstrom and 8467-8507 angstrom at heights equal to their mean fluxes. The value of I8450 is -0.5 angstrom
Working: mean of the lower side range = 23.8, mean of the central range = 24.5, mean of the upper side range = 23.8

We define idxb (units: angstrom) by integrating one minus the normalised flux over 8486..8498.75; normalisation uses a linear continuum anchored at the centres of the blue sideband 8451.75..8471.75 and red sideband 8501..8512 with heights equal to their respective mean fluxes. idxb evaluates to 0.5 angstrom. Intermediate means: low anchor 24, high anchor 25.1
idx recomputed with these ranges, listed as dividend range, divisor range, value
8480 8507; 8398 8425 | 1.04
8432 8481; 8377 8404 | 1.04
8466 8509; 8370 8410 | 1.03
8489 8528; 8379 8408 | 1.07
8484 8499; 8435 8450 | 1.01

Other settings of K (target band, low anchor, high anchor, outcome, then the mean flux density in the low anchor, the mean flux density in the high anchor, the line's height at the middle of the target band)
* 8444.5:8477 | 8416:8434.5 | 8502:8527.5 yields 0.4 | 23.8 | 24.8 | 24.2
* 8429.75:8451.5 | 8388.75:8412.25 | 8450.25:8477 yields -0.3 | 23.8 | 23.9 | 23.9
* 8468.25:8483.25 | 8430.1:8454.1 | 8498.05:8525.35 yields 0.8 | 24.5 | 24.9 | 24.7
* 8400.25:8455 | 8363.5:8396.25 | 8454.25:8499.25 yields -0.7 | 23.7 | 23.8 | 23.8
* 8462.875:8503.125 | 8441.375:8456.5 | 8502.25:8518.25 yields 1.6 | 24.5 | 24.8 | 24.7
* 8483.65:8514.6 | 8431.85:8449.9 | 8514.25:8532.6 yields 0.1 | 24.2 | 24.6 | 24.5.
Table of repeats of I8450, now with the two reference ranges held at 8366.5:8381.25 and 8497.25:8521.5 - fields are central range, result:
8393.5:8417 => 0.0 angstrom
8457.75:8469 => 0.2 angstrom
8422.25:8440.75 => 0.0 angstrom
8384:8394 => -0.4 angstrom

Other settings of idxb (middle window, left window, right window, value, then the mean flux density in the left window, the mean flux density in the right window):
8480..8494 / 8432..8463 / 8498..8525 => 0.7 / 24.6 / 25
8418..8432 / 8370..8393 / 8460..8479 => 0.0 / 23.8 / 23.3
